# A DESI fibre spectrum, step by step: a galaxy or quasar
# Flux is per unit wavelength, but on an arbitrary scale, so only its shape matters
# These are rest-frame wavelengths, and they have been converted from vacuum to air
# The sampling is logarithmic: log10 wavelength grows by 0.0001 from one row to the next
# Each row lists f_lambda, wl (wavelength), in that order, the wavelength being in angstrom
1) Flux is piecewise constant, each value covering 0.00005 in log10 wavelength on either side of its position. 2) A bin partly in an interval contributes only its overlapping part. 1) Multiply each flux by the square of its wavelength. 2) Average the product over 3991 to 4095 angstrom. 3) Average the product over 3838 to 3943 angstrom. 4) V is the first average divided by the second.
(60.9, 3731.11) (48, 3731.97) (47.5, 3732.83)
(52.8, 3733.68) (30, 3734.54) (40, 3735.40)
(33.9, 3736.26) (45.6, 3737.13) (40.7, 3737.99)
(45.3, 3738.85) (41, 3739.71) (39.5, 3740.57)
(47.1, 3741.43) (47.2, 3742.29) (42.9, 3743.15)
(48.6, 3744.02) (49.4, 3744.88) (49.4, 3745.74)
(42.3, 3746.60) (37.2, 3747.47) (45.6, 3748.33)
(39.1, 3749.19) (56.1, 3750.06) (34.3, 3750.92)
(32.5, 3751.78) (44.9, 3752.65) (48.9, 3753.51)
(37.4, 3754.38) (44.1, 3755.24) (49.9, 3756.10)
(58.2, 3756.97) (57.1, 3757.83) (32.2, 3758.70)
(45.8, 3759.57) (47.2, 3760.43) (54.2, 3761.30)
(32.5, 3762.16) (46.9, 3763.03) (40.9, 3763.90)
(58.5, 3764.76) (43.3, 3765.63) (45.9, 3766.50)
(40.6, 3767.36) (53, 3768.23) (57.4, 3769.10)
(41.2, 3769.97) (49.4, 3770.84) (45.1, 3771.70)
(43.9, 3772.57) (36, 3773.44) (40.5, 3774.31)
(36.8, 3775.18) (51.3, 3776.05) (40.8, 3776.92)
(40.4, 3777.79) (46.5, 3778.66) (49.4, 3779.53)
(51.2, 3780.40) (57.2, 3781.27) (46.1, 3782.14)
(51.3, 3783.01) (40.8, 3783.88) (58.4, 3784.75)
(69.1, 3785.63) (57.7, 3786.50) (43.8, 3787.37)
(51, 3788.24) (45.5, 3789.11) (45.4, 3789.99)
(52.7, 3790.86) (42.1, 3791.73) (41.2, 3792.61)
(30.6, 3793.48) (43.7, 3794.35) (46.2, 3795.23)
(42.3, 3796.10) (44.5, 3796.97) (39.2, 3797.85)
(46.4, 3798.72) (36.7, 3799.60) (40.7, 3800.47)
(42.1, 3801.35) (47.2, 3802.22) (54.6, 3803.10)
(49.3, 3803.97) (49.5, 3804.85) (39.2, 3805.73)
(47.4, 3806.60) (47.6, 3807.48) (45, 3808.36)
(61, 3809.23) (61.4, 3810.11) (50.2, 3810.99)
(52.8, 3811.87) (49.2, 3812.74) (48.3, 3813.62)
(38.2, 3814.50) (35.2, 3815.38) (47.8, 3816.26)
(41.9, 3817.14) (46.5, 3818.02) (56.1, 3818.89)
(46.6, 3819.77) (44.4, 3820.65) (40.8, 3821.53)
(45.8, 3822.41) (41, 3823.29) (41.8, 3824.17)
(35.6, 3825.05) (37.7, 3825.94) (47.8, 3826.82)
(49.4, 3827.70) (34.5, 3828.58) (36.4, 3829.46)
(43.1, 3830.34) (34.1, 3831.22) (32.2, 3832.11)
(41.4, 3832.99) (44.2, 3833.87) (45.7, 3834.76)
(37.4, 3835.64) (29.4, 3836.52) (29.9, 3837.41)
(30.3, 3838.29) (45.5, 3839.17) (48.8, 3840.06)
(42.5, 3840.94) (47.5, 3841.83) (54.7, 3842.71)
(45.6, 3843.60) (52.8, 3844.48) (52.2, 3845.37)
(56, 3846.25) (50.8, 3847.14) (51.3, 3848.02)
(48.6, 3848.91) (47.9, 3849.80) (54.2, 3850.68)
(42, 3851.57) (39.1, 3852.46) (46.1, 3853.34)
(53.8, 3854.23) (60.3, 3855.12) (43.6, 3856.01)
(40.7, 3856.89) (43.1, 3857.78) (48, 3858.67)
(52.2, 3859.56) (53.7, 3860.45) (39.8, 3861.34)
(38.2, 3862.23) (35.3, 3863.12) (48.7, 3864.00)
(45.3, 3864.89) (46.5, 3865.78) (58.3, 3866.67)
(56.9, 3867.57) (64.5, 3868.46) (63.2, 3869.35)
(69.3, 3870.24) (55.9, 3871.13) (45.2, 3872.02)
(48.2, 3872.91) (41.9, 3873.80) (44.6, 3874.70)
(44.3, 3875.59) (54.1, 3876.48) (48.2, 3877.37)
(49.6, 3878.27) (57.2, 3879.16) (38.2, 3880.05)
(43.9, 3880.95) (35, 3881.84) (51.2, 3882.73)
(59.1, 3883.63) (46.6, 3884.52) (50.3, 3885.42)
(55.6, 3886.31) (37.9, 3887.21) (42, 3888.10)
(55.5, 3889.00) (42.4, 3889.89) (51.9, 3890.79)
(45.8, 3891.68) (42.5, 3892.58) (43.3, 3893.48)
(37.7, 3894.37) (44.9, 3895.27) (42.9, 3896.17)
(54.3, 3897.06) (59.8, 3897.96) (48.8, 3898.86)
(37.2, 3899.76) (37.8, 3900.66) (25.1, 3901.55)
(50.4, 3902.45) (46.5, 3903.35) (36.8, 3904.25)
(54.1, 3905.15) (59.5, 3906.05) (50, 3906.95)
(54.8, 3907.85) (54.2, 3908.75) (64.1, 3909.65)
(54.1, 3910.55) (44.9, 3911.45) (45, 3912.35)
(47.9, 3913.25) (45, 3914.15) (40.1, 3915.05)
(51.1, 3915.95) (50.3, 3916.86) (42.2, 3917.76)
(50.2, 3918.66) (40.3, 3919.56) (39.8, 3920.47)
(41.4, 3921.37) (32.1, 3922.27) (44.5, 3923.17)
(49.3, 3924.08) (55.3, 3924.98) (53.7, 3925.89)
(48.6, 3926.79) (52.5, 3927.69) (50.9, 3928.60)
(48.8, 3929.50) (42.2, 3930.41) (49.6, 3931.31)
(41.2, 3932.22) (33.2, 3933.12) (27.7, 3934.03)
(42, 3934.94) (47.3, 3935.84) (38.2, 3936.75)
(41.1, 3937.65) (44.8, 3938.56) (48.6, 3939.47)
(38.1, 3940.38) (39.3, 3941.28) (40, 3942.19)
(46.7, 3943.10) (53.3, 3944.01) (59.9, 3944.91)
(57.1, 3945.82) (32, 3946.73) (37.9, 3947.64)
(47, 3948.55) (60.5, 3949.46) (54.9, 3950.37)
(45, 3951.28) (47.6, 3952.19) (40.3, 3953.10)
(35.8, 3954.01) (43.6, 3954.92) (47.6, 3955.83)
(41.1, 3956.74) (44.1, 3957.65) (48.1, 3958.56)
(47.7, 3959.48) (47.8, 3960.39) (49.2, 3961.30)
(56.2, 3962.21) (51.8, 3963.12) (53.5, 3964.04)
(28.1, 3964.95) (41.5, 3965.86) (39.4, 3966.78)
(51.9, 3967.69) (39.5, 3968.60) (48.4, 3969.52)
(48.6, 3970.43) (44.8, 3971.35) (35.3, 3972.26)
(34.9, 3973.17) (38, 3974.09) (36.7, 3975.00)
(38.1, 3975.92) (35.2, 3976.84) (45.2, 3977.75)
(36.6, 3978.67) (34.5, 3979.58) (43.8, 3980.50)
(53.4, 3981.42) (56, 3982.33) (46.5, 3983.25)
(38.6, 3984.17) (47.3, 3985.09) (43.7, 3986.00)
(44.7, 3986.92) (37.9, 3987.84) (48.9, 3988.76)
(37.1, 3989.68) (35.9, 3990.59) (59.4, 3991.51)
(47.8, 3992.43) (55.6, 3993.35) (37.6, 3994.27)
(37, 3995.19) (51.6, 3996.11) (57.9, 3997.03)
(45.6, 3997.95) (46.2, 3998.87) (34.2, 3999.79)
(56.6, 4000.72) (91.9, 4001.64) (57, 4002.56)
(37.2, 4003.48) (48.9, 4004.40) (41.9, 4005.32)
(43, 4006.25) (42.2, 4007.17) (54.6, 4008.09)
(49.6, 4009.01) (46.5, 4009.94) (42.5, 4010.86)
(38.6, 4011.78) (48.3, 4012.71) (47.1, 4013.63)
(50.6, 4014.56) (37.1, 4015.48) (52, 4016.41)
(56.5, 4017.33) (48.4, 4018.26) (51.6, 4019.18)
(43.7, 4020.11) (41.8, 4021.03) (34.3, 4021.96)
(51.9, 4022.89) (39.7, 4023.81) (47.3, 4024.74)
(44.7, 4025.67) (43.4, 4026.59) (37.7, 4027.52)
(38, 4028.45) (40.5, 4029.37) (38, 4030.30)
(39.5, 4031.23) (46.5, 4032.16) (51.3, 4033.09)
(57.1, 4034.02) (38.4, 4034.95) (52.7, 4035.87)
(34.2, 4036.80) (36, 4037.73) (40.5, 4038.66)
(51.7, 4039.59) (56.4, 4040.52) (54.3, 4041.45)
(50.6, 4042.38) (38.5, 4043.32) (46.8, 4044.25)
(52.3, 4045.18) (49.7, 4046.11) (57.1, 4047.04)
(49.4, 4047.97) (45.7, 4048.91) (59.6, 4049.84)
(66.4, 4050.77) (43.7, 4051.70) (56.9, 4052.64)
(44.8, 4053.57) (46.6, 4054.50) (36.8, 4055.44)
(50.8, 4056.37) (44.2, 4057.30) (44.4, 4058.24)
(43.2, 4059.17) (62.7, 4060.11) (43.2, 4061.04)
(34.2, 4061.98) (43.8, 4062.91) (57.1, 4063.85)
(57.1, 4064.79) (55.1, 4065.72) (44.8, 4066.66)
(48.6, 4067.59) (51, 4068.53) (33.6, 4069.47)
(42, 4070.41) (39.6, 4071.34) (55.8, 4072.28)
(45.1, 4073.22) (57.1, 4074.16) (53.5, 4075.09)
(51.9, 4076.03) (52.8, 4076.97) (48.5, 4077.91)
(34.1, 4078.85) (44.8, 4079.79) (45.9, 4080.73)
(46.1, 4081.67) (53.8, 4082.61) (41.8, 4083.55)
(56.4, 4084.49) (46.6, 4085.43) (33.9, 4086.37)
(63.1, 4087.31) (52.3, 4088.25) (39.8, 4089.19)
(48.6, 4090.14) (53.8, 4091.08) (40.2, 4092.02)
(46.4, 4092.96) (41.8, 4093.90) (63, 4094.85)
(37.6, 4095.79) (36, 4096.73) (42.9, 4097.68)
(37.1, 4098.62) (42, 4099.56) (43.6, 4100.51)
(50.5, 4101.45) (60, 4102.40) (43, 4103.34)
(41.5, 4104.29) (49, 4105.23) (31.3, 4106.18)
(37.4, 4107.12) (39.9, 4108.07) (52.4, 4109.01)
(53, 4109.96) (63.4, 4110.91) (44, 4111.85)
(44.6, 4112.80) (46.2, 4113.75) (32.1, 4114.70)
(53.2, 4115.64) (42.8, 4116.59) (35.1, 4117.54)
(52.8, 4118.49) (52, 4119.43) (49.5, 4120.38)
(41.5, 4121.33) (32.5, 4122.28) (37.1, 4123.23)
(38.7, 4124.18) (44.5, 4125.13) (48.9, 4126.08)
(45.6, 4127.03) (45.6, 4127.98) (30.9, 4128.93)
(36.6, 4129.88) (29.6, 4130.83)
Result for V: 1.1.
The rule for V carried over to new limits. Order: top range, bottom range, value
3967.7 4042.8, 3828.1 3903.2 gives 1.05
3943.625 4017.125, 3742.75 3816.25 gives 1.10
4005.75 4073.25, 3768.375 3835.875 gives 1.16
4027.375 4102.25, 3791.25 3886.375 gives 1.14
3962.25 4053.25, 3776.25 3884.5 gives 1.08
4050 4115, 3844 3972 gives 1.09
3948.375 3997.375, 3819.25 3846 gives 1.14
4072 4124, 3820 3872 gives 1.14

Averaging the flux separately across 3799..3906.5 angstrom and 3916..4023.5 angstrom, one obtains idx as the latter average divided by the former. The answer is 1.0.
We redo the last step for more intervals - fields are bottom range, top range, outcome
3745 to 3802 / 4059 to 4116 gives 1.03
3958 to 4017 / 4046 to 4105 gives 1.04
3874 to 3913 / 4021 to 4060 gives 0.98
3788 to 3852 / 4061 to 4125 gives 1.03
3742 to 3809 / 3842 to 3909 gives 1.05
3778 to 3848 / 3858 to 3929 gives 1.05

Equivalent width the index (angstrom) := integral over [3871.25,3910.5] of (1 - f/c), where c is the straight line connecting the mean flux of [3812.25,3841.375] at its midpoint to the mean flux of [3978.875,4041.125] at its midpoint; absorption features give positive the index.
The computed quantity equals -3.9 angstrom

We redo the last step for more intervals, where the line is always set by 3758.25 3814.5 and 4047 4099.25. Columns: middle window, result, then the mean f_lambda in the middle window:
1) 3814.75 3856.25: 2.3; 44.2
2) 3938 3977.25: 2.1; 44.6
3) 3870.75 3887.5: -0.3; 47.8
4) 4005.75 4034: 1.4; 45.1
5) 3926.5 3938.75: 1.0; 43.3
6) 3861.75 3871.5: -1.2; 52.9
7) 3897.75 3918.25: -0.3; 47.7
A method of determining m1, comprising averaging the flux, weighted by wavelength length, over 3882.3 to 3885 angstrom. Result 52.2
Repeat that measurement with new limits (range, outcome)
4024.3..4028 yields 43.2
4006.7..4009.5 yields 48.8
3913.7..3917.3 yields 46.6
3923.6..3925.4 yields 52.1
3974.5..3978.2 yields 38.8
